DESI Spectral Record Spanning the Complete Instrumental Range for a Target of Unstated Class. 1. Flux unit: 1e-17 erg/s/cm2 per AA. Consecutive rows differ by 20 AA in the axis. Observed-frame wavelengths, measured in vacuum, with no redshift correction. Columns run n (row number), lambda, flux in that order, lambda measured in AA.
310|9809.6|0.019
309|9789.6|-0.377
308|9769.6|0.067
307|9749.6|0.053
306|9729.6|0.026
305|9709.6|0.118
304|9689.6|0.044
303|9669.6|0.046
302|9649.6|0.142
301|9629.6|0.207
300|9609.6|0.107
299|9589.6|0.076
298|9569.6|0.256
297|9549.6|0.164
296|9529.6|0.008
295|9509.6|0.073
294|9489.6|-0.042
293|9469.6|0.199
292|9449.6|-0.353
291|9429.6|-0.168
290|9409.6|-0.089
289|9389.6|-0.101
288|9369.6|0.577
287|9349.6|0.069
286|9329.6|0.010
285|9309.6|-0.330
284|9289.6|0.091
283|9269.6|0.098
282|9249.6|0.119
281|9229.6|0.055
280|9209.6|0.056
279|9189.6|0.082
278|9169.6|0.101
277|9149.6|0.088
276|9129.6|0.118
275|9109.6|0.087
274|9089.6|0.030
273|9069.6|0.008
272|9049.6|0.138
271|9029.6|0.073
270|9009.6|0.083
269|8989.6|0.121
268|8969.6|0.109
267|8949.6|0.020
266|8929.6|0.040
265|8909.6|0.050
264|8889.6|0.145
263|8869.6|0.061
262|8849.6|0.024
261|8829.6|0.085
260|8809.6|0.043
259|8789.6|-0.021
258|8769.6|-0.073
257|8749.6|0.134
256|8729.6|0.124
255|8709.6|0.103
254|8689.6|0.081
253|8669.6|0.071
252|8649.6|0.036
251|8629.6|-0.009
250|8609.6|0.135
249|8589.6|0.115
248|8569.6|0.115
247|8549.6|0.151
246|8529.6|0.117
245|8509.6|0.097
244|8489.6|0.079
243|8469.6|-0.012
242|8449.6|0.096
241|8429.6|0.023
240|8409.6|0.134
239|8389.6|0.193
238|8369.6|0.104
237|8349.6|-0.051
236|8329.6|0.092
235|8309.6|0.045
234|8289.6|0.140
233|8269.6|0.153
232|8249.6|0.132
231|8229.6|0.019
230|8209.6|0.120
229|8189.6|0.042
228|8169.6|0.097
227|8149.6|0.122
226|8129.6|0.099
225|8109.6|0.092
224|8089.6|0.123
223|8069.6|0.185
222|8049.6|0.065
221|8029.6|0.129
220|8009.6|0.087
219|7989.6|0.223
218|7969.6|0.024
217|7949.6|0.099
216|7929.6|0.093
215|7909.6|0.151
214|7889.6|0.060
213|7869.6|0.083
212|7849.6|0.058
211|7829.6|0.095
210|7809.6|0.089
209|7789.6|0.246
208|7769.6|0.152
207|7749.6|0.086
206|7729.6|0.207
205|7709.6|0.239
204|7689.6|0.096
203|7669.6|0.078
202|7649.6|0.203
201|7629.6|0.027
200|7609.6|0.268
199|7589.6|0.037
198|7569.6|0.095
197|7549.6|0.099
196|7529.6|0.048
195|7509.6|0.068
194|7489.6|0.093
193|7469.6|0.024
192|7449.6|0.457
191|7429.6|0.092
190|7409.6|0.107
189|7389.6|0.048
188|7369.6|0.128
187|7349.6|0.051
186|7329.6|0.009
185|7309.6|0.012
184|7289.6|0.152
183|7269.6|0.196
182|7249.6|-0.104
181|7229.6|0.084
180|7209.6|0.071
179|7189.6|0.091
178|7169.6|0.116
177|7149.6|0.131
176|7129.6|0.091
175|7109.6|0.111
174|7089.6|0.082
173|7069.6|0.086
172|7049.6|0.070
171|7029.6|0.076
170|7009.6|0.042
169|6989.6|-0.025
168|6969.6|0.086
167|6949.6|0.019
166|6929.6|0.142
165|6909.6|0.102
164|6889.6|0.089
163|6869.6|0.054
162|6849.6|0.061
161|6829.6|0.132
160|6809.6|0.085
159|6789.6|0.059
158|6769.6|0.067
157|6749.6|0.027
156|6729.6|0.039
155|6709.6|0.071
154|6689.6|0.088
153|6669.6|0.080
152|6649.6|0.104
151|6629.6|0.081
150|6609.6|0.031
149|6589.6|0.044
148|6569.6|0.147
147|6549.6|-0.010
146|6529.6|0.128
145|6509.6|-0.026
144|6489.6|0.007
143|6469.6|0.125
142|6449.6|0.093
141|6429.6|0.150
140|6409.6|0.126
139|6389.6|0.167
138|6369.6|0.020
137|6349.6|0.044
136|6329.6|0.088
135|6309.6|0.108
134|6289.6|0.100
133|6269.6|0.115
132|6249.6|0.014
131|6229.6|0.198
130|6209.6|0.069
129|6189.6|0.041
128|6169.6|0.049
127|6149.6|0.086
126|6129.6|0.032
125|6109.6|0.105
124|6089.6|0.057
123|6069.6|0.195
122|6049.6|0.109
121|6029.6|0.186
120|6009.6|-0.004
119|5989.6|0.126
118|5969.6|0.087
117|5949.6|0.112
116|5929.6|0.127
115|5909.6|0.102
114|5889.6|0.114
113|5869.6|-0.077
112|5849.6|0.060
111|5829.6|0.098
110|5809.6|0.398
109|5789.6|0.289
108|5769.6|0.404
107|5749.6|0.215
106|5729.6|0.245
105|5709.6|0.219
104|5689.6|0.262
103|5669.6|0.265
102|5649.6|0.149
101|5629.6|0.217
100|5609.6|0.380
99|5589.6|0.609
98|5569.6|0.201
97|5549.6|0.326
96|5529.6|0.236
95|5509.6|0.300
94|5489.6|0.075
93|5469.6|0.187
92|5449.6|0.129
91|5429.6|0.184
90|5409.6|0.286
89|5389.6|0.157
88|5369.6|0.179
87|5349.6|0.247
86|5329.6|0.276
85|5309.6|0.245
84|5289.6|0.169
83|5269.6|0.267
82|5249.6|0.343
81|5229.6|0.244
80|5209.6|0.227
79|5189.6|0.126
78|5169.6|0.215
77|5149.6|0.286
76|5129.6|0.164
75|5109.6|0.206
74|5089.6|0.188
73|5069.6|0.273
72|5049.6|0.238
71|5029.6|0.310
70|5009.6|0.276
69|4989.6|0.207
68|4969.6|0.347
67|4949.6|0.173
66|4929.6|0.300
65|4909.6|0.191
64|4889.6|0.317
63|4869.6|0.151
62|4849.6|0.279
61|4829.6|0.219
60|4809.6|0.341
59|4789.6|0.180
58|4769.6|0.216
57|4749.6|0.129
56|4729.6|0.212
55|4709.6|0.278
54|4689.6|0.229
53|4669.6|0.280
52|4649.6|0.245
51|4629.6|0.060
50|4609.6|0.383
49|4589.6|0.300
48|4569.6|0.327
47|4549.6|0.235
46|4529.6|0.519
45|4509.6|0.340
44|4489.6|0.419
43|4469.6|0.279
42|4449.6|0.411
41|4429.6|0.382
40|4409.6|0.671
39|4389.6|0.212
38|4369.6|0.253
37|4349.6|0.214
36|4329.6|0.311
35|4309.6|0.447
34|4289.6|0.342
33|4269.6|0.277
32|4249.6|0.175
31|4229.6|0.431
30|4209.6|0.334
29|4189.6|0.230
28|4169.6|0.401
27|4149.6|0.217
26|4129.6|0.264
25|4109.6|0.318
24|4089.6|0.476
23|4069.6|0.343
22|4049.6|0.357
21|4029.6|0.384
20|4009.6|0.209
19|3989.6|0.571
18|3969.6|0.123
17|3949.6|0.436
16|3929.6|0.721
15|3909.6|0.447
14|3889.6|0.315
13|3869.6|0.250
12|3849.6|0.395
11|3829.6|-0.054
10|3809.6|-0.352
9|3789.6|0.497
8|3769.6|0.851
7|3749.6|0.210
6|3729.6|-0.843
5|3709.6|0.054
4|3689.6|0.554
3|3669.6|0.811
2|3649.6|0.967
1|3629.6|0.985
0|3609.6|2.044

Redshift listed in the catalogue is 1.00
